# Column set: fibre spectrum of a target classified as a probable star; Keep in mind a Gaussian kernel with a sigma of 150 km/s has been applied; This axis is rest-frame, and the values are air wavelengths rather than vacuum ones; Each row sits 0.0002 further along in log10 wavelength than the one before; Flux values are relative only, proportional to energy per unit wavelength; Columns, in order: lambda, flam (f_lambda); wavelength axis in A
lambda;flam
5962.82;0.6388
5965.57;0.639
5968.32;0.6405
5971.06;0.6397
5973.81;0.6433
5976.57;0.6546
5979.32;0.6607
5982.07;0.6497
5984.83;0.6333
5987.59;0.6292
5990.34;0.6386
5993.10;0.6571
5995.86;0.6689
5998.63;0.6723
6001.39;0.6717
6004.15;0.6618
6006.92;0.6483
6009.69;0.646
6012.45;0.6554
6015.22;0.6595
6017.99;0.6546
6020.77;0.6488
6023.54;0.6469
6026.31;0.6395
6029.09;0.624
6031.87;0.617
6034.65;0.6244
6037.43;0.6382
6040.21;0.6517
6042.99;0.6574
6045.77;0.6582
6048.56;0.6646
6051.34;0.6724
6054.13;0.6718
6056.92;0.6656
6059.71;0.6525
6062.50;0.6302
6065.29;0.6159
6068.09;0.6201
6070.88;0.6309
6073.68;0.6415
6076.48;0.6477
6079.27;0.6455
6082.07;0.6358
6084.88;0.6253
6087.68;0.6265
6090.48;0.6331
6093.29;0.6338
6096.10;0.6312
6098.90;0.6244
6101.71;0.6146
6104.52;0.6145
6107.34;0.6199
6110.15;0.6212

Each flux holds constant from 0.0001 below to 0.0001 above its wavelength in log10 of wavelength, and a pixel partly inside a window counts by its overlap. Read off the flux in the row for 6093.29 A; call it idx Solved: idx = 0.6338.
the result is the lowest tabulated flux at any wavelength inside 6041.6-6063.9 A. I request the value 0.6302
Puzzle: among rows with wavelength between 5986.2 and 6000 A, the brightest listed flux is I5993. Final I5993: 0.6723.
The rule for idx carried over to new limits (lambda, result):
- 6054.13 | 0.6718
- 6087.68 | 0.6265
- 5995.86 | 0.6689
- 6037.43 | 0.6382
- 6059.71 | 0.6525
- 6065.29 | 0.6159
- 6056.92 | 0.6656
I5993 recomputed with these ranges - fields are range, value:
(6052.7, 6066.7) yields 0.6718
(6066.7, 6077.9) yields 0.6477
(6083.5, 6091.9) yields 0.6331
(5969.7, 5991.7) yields 0.6607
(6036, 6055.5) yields 0.6724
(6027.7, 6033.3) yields 0.624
